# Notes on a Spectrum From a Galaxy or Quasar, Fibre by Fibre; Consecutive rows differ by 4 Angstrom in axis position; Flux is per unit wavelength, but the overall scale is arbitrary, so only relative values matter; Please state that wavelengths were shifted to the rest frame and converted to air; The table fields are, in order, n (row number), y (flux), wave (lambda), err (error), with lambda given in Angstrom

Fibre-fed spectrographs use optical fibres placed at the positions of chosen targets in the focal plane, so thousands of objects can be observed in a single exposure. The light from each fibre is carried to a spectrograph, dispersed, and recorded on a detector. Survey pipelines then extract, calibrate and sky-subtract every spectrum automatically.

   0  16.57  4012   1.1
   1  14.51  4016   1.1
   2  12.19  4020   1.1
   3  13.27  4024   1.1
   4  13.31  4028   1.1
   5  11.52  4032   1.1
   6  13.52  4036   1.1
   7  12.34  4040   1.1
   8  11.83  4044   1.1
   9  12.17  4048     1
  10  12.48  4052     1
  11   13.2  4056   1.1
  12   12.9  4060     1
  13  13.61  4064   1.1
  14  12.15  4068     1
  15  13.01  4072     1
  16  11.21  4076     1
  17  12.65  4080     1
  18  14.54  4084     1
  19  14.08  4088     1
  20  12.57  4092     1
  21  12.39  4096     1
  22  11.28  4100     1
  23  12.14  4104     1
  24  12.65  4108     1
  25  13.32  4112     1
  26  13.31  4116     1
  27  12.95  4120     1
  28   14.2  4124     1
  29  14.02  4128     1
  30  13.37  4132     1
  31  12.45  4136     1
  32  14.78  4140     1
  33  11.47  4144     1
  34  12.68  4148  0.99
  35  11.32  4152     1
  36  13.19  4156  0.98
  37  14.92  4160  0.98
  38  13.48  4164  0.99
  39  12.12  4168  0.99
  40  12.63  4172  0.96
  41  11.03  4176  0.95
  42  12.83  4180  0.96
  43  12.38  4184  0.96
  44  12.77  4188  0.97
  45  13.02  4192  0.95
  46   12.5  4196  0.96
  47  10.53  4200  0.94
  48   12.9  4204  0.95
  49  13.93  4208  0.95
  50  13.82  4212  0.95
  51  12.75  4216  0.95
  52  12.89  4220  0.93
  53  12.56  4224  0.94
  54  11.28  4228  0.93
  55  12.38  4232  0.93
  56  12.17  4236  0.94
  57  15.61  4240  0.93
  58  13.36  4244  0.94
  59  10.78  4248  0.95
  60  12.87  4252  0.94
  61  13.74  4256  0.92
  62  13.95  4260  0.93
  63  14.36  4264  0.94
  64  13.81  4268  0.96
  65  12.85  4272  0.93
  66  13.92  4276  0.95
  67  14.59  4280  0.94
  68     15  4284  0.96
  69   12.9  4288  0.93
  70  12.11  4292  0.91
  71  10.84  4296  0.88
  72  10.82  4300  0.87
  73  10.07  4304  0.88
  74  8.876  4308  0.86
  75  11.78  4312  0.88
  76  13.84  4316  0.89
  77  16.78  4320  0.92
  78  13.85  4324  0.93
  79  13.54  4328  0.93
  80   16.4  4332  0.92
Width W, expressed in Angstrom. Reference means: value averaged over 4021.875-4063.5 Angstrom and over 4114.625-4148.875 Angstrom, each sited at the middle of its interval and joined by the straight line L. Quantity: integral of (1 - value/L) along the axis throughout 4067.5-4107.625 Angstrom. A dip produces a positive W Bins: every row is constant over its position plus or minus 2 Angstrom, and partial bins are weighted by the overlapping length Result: 1.1 Angstrom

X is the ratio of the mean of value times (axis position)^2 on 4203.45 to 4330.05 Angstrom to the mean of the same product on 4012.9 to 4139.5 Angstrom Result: 1.1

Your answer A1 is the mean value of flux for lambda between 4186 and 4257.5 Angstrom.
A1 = 12.8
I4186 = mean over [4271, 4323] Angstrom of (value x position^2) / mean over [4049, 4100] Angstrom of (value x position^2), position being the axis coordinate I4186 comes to 1.10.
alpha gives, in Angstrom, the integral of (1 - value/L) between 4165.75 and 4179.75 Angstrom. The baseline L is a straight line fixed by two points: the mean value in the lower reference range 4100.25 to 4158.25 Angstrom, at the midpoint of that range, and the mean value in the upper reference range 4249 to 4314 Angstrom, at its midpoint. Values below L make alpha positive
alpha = 0.9 Angstrom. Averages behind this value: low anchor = 12.9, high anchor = 12.6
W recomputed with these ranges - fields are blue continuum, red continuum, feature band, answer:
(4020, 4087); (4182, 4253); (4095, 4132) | -0.7 Angstrom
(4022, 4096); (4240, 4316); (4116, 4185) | -1.1 Angstrom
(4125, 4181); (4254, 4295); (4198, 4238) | 2.4 Angstrom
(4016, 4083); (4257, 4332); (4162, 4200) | 1.4 Angstrom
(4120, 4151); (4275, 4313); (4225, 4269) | -2.5 Angstrom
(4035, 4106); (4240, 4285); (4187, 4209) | 1.3 Angstrom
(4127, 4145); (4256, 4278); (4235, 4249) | 0.5 Angstrom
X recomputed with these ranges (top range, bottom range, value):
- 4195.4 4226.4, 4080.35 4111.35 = 1.05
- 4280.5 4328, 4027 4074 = 1.12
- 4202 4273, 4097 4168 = 1.06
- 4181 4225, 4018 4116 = 1.07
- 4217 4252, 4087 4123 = 1.06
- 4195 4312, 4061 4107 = 1.08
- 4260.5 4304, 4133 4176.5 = 1.08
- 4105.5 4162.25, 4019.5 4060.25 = 1.09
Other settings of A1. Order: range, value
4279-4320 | 12.3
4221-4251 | 12.6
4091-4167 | 13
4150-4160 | 12.8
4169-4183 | 12.2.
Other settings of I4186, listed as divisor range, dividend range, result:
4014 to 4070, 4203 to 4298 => 1.14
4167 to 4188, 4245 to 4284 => 1.15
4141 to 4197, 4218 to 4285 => 1.09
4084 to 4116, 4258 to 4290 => 1.18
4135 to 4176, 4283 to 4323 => 1.03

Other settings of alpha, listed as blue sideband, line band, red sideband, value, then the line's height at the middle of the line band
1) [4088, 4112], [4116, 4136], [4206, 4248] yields -1.5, 12.6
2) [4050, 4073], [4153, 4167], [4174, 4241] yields -0.9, 12.7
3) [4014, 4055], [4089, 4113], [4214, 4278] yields 0.8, 12.8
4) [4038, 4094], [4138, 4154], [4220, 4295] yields 0.5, 12.9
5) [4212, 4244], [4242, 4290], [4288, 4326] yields -3.7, 12.5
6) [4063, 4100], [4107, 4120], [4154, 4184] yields -0.3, 12.8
